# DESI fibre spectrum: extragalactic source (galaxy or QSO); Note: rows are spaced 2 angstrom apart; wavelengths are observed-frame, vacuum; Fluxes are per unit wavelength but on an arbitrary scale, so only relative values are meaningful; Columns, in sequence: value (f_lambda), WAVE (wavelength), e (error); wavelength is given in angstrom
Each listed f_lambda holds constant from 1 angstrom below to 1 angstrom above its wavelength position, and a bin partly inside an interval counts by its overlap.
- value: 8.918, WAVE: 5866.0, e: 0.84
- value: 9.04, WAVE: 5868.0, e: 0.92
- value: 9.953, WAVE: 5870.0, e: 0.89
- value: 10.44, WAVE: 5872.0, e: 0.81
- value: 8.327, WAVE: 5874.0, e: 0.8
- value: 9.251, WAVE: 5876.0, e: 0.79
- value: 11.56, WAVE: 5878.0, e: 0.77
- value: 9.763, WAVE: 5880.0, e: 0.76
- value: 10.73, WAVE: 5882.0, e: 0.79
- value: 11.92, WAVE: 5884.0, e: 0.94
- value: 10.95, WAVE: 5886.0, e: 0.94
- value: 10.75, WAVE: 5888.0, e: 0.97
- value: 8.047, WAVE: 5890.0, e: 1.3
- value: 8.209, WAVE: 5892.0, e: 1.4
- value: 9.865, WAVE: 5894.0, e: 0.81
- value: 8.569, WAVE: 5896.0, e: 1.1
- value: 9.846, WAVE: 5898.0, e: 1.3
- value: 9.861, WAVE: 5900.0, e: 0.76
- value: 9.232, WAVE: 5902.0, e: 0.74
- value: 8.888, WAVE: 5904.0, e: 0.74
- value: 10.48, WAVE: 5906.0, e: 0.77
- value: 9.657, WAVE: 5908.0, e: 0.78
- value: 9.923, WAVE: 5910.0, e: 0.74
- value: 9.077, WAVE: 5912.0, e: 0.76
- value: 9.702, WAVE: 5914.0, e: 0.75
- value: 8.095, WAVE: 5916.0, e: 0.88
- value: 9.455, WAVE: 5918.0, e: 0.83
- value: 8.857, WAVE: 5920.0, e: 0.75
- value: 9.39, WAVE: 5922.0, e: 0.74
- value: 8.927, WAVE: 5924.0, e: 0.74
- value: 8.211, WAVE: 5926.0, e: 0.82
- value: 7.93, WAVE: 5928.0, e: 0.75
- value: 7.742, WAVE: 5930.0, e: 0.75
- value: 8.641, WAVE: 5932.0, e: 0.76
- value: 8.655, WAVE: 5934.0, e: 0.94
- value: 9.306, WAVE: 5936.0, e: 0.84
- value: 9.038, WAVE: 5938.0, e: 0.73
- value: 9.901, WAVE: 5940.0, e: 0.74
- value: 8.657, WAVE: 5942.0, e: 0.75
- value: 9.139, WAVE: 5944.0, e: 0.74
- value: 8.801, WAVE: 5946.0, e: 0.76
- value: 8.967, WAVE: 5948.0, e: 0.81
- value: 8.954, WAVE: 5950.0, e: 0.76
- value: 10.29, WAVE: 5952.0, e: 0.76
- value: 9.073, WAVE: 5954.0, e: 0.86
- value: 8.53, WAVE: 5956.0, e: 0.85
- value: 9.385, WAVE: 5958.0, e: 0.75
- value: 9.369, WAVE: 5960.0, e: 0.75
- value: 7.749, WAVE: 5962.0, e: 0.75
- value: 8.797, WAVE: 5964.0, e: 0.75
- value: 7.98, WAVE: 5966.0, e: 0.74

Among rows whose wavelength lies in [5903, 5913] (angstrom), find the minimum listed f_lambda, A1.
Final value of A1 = 8.888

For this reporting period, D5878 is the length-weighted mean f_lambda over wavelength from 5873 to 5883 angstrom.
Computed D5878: 9.93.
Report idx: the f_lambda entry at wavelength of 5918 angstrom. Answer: 9.455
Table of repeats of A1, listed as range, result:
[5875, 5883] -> 9.251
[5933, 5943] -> 8.655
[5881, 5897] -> 8.047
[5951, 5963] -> 7.749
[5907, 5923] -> 8.095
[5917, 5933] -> 7.742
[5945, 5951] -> 8.801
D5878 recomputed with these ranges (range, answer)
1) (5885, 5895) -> 9.56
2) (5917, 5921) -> 9.16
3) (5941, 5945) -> 8.9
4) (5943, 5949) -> 8.97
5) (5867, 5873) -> 9.81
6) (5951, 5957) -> 9.3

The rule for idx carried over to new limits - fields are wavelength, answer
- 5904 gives 8.888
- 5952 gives 10.29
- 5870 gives 9.953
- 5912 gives 9.077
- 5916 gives 8.095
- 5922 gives 9.39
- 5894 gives 9.865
